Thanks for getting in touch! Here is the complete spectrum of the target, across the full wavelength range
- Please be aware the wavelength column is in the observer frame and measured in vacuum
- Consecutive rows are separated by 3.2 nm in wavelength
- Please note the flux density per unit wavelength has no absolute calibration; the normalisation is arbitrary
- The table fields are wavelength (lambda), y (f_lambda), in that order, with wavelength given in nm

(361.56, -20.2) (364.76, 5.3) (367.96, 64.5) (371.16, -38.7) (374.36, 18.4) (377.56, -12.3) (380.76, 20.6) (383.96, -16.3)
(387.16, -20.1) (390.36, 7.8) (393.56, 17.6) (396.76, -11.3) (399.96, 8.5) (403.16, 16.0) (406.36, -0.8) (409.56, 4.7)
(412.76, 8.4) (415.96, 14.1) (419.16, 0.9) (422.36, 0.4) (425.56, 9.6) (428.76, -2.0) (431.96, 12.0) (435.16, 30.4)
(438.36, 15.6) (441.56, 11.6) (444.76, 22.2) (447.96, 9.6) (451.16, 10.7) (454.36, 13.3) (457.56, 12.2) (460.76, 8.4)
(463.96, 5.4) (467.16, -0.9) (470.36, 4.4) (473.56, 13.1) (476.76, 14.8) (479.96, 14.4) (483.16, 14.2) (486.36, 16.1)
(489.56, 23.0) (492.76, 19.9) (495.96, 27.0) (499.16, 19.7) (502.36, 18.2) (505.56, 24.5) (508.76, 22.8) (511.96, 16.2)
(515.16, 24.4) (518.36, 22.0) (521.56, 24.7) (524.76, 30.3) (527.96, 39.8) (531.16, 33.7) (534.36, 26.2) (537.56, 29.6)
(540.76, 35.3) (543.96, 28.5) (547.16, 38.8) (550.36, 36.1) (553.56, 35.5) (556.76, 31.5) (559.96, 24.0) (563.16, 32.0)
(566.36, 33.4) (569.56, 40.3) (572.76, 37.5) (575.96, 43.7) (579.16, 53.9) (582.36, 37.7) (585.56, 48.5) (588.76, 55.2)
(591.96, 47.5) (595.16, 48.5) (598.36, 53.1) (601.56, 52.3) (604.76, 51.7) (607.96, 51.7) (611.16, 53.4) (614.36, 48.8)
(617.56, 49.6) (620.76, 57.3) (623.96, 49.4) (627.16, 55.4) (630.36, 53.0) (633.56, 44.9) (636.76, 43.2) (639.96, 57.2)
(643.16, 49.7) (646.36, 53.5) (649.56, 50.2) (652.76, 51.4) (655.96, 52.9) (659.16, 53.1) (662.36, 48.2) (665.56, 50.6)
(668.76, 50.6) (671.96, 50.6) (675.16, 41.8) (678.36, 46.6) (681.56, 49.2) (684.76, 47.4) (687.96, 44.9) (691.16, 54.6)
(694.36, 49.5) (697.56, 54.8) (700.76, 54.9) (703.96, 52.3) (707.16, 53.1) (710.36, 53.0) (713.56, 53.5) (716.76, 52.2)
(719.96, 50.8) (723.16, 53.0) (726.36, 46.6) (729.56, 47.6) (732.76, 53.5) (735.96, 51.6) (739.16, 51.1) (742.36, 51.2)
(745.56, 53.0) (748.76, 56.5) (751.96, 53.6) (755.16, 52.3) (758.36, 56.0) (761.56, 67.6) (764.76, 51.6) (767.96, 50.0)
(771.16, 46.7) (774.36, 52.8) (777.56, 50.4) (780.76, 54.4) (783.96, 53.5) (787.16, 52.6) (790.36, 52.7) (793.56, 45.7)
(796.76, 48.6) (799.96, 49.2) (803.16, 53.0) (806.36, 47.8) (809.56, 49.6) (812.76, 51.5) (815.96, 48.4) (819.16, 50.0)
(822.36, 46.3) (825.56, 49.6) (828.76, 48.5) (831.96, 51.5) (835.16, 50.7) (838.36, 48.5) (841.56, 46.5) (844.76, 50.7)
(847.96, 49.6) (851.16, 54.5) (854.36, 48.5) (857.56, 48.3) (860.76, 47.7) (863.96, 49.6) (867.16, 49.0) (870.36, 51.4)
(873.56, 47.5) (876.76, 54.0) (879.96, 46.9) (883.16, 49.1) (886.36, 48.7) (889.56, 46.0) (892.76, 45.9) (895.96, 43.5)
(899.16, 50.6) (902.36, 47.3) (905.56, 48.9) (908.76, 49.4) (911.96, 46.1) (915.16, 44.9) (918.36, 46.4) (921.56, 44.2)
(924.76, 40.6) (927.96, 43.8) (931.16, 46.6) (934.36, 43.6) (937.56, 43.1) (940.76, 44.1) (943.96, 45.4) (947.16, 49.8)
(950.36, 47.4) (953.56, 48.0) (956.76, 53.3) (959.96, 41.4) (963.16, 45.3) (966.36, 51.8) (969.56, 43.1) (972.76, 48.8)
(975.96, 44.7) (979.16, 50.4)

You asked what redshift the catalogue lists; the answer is 0.30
